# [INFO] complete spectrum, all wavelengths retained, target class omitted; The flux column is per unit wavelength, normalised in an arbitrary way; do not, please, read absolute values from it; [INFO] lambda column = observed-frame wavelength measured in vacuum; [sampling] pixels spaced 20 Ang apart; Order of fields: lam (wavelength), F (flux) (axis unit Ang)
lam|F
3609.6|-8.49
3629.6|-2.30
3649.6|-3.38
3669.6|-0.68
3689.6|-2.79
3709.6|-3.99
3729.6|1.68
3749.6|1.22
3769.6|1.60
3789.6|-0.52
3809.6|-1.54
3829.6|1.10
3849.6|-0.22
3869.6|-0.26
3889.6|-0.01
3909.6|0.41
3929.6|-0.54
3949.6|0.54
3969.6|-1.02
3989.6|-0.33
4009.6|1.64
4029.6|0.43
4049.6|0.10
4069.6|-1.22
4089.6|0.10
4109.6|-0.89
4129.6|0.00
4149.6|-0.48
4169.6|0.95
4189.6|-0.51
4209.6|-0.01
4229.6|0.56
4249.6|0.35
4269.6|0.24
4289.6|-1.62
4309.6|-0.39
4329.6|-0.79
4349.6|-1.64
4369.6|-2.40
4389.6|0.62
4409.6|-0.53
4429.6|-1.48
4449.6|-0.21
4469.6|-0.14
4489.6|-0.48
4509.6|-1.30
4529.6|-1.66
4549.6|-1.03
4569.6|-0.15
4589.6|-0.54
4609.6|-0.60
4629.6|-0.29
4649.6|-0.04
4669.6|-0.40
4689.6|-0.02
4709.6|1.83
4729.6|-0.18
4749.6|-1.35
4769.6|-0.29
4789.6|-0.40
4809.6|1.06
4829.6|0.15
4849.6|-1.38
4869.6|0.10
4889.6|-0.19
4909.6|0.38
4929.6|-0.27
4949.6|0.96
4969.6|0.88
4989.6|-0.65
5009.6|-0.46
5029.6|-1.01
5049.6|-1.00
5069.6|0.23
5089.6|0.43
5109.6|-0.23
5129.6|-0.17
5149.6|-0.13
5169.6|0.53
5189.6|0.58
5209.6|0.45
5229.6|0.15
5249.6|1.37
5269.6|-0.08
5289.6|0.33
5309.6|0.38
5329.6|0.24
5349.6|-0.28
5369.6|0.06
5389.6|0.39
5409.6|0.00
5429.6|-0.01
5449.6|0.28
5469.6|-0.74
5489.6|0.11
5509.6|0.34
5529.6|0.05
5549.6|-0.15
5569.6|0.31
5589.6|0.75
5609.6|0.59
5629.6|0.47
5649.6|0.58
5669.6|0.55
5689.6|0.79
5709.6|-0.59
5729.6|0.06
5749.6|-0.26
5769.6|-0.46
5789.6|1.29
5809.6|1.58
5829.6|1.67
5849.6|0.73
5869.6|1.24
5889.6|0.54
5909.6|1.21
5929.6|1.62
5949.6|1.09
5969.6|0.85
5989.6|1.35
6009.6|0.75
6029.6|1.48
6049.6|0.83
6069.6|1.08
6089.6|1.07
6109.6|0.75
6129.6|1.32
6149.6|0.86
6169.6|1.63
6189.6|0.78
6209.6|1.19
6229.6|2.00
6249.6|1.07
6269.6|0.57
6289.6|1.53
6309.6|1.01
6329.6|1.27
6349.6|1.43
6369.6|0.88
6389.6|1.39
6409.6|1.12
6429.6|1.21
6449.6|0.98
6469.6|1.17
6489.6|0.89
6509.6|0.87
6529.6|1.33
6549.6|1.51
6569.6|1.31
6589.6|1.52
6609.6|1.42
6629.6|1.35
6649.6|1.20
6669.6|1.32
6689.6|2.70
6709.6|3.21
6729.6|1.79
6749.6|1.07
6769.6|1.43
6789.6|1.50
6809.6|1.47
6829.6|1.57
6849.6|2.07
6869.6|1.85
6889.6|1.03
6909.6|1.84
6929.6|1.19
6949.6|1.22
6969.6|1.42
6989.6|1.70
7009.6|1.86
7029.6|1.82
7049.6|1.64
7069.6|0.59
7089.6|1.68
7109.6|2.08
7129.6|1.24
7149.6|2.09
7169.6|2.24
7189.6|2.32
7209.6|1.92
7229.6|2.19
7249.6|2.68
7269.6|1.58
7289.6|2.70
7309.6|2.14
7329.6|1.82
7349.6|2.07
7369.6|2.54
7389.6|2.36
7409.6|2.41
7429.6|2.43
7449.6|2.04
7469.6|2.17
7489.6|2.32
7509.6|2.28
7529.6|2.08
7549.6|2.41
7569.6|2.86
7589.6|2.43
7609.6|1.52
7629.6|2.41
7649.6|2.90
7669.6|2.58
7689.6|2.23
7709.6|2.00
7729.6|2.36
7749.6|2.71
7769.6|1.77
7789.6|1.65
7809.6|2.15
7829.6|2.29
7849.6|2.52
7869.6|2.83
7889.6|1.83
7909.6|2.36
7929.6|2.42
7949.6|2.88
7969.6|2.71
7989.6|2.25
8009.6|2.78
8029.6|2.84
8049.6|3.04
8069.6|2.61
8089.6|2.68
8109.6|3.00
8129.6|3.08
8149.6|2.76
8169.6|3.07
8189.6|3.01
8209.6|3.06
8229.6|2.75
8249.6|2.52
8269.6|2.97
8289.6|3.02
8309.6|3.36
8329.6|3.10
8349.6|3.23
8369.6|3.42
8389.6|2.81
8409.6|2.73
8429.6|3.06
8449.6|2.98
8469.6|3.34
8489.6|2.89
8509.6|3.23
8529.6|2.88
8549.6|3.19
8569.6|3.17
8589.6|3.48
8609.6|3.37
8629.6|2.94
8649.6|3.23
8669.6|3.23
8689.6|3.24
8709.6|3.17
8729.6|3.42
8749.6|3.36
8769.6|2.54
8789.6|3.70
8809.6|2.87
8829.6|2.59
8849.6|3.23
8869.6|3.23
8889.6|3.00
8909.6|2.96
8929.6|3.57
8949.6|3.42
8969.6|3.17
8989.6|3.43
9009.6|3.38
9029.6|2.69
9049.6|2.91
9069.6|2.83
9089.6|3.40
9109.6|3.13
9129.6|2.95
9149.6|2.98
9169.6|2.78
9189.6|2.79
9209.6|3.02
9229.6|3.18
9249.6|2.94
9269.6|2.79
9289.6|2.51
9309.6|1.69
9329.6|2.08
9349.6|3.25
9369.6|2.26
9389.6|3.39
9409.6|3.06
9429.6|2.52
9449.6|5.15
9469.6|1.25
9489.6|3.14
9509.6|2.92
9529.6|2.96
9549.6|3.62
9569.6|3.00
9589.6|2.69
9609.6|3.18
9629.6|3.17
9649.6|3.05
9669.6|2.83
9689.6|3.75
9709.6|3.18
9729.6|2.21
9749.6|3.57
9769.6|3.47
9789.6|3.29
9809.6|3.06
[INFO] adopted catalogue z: 0.80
